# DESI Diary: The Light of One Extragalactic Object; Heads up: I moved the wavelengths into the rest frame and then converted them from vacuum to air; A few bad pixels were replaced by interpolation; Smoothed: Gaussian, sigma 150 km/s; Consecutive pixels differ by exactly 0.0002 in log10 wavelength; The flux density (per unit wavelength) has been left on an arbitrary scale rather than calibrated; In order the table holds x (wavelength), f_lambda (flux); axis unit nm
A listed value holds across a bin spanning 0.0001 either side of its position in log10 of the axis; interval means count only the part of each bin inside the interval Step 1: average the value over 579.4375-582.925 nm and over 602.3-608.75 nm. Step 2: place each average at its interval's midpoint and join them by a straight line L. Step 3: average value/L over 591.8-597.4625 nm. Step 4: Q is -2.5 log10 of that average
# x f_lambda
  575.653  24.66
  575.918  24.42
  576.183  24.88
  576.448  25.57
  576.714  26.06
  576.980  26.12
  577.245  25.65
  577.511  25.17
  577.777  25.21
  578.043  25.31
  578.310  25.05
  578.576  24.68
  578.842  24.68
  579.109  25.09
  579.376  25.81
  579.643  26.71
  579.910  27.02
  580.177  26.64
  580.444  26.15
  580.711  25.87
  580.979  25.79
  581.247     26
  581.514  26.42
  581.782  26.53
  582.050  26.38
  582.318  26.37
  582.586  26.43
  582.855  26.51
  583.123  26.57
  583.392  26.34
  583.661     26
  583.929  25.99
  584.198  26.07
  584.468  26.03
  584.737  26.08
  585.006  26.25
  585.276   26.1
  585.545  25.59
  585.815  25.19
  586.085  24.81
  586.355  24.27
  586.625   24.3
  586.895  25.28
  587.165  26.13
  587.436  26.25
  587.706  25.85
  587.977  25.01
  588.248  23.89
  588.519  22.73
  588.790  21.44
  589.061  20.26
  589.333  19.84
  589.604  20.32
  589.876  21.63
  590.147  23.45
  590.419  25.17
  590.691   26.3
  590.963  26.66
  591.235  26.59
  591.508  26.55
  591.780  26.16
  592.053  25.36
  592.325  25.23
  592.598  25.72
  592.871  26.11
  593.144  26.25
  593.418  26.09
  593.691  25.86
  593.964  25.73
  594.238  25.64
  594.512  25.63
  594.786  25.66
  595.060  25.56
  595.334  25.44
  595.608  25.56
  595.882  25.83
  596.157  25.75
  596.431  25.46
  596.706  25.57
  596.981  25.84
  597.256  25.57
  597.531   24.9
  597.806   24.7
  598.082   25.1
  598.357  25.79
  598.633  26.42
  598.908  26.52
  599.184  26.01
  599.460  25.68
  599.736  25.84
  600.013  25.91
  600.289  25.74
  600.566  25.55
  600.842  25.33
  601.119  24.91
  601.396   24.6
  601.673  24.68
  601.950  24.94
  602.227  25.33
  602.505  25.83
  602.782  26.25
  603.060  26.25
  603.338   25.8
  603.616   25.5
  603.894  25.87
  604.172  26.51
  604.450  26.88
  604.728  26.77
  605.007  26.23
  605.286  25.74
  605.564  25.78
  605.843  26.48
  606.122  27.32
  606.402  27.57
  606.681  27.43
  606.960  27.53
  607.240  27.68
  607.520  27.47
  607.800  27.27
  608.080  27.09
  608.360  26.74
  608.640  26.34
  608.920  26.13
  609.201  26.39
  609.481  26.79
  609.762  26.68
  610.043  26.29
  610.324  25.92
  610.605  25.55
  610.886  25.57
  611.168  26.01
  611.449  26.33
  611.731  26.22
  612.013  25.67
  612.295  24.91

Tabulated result 0.03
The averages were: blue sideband 26.4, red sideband 26.6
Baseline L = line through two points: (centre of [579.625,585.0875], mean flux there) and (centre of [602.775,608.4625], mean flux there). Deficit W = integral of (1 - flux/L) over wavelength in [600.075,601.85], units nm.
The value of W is 0.10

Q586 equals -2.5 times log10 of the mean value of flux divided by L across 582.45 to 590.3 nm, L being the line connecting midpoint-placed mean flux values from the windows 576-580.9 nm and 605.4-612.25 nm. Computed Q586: 0.05 mag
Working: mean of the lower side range 25.6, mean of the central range 24.6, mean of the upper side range 26.6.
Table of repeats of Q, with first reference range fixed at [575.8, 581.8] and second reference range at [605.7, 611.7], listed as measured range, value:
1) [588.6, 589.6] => 0.253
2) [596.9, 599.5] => 0.028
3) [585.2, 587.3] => 0.031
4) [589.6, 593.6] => 0.032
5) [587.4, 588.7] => 0.063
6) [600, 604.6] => 0.034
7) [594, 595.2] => 0.025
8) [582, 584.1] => -0.021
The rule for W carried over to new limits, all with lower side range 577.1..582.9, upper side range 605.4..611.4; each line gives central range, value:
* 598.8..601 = 0.05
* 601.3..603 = 0.07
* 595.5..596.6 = 0.03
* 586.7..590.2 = 0.38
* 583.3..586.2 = 0.02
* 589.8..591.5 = 0.06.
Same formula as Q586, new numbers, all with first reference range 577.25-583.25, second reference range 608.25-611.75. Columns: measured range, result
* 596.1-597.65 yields 0.024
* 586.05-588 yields 0.030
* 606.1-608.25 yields -0.049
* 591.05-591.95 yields -0.015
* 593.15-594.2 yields 0.006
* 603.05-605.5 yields 0.000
